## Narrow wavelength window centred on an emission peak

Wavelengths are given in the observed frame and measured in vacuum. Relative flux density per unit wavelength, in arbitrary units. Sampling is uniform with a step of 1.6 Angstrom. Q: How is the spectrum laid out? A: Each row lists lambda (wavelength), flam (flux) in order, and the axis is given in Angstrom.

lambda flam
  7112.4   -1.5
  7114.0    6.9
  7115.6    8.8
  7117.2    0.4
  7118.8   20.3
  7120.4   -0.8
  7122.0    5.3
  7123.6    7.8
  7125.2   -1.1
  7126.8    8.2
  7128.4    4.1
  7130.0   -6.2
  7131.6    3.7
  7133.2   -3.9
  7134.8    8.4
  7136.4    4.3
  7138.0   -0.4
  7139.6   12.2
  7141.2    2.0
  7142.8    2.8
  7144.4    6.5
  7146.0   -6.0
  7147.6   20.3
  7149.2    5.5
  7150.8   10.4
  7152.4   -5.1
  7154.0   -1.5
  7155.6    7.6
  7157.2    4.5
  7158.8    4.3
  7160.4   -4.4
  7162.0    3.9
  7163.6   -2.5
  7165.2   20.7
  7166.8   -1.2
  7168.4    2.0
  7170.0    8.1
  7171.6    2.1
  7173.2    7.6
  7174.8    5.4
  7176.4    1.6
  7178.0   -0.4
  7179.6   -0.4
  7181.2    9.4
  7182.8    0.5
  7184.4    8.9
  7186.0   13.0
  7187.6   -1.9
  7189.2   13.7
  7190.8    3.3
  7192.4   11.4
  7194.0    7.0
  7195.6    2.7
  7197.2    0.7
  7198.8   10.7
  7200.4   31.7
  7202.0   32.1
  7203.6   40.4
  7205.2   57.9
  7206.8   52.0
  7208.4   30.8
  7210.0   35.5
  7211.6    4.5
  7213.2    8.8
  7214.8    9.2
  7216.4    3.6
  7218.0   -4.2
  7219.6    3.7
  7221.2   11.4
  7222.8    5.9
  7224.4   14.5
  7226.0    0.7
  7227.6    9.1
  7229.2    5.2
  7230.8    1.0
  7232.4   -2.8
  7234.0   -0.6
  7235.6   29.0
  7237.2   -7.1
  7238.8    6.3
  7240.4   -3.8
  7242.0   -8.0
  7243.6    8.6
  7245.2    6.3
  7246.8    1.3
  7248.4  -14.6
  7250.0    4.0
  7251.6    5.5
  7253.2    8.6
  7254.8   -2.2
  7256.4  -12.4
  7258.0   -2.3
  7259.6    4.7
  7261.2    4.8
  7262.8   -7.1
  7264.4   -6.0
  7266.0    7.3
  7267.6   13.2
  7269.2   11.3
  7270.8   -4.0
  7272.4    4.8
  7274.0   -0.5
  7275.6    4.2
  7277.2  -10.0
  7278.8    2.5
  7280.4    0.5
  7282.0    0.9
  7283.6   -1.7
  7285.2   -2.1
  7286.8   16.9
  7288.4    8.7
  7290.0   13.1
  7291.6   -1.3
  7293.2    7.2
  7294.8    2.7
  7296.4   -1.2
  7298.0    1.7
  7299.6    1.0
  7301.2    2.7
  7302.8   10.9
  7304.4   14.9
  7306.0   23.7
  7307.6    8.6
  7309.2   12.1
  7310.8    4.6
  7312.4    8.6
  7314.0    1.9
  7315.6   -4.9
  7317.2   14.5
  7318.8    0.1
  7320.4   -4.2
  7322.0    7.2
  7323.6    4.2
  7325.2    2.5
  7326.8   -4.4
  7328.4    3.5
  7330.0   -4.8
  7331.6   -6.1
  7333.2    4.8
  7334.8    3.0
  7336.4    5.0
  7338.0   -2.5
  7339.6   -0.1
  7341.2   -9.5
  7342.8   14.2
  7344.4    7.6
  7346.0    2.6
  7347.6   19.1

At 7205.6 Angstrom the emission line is [O II] 3727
